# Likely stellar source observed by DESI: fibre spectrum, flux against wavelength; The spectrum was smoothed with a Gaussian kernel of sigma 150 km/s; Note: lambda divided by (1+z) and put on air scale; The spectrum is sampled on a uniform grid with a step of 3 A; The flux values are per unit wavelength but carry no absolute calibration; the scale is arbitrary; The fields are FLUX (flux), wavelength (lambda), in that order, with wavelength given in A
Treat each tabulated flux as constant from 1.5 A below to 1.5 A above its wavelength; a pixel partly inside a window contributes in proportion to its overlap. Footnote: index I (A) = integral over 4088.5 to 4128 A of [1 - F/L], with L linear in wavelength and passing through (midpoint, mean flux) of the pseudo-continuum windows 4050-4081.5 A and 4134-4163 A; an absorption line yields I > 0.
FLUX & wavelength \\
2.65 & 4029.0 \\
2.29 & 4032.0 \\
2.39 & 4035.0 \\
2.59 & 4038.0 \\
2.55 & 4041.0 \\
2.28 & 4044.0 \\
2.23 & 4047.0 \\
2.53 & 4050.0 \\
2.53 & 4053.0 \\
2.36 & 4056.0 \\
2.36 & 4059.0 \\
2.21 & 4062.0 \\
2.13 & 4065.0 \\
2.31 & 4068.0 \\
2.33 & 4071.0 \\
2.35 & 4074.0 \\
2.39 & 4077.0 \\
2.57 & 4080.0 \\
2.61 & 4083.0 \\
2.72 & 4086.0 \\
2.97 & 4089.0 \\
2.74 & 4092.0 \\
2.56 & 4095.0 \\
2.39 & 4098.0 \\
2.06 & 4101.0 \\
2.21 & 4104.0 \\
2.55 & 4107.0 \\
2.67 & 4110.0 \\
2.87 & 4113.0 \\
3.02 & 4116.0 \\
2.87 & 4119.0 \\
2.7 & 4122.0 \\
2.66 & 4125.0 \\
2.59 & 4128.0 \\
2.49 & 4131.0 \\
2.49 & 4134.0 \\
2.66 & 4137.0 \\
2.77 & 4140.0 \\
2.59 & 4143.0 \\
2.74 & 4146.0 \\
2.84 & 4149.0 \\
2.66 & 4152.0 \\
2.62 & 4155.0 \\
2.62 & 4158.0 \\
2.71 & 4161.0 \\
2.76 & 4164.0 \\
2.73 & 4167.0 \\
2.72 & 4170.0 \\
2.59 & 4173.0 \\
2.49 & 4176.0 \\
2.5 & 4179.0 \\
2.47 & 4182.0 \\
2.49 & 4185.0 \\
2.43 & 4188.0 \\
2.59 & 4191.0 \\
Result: -1.6 A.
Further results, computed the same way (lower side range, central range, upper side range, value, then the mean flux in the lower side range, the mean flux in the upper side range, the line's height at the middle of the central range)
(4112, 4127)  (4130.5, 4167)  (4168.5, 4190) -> 0.0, 2.81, 2.53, 2.67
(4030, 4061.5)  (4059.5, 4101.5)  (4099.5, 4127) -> 1.0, 2.41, 2.62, 2.52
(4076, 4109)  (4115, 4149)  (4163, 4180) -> -1.5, 2.53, 2.63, 2.58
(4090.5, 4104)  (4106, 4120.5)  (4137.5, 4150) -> -1.6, 2.41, 2.72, 2.52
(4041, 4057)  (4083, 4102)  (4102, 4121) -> 0.0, 2.4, 2.68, 2.6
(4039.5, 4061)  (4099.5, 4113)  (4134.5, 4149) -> 0.8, 2.4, 2.69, 2.58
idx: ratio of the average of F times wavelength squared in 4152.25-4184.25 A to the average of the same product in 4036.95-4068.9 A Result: 1.2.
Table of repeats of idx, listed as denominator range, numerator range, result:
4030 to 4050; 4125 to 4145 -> 1.14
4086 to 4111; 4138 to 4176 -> 1.09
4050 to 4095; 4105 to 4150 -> 1.12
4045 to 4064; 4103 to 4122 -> 1.18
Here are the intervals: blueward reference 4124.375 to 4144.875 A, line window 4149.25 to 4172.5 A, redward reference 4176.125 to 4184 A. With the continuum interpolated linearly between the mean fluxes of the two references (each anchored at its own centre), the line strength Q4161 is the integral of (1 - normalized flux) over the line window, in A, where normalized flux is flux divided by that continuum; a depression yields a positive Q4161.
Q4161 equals -1.4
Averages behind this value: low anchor 2.61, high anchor 2.49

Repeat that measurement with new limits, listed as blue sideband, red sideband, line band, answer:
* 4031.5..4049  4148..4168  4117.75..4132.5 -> -0.24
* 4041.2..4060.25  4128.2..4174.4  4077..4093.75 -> -1.37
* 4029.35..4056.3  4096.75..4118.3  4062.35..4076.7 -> 1.14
